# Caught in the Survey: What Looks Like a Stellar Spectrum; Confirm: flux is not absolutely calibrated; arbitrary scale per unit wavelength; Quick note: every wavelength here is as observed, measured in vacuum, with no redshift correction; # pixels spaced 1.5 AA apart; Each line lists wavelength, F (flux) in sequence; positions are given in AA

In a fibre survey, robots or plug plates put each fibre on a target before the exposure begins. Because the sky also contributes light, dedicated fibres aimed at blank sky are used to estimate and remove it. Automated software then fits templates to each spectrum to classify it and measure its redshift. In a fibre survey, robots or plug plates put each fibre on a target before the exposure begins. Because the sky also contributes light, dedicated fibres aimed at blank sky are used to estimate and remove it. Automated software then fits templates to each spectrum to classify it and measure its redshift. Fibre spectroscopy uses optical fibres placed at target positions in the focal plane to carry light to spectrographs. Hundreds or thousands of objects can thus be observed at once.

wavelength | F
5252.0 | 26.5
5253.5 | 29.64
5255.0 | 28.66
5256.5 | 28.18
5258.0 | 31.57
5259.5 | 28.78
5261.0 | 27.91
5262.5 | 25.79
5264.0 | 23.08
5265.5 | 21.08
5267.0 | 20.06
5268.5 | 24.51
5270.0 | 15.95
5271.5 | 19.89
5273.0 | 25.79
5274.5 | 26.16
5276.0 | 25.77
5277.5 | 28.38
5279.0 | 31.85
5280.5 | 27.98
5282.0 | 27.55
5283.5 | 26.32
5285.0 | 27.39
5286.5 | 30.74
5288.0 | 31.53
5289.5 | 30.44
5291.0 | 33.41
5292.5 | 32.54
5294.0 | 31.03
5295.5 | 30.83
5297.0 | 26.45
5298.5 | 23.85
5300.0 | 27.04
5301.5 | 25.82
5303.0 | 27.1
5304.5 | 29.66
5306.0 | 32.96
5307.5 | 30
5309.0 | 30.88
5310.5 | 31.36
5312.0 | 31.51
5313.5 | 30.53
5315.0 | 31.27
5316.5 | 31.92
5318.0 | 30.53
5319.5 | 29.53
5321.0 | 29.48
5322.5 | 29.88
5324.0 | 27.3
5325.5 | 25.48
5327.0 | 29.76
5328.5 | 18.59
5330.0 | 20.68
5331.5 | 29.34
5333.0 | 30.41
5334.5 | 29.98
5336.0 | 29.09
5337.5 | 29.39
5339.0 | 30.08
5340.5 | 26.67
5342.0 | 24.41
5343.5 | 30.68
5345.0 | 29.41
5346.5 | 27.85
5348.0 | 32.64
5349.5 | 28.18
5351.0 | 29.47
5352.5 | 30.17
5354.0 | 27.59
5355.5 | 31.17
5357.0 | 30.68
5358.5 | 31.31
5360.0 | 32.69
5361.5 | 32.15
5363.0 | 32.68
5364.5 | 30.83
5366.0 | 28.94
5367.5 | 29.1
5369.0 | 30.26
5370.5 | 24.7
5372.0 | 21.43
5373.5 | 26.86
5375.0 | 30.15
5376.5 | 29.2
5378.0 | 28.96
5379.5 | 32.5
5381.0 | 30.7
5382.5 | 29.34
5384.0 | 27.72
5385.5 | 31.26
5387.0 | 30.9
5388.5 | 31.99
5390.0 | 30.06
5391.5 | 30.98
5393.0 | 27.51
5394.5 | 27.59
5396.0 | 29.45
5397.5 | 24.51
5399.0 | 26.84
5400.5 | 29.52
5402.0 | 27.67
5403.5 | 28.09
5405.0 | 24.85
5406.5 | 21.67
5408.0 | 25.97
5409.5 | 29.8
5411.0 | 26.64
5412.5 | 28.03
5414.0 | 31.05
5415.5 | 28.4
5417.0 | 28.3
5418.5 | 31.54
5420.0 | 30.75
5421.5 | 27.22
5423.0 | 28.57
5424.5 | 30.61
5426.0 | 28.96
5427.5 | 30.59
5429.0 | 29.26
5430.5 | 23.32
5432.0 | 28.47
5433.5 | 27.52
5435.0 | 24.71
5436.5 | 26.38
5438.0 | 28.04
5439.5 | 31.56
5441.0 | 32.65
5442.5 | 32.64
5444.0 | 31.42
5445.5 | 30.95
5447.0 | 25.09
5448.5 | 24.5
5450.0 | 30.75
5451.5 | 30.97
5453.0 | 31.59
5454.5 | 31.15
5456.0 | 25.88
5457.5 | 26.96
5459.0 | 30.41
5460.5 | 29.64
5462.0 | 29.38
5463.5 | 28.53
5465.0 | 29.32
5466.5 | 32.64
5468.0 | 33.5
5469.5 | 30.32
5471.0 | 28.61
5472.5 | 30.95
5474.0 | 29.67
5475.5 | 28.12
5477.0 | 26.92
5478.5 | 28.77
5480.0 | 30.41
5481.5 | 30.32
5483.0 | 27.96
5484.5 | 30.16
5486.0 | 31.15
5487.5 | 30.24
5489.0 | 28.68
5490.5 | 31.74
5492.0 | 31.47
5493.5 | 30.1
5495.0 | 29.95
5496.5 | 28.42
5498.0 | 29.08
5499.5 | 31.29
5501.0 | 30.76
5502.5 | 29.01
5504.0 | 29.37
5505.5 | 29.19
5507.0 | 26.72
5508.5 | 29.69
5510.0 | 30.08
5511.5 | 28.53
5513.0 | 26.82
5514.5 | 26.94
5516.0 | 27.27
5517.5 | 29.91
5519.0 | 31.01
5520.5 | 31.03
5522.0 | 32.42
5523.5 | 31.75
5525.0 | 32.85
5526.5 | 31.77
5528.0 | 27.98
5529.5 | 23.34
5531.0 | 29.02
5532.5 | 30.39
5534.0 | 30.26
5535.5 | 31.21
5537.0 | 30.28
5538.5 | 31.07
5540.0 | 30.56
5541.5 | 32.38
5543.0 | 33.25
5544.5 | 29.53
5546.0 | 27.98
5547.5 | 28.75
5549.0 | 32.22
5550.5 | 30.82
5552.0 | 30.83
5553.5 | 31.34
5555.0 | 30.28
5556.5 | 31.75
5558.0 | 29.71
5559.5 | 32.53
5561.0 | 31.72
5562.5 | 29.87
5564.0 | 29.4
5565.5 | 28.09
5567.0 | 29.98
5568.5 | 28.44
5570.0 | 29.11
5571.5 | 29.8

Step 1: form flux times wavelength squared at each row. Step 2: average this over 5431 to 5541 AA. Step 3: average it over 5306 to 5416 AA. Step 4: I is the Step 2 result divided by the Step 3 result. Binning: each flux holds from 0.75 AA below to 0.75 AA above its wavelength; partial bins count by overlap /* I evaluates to 1.07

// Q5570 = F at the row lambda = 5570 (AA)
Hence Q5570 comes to 29.11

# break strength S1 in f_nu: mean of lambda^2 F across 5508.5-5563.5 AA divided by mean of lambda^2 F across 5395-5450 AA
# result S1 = 1.1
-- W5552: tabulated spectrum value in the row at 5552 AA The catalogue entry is 30.83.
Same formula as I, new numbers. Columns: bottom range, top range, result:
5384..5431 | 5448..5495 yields 1.07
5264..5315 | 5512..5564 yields 1.19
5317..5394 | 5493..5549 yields 1.09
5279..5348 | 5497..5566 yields 1.12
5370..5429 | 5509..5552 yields 1.10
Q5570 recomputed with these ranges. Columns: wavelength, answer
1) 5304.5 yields 29.66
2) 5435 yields 24.71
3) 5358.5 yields 31.31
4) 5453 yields 31.59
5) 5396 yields 29.45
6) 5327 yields 29.76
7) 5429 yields 29.26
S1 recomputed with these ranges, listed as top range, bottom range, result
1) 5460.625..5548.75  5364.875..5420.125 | 1.09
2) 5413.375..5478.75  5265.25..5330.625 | 1.11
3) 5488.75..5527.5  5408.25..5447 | 1.06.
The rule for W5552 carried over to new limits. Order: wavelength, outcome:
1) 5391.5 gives 30.98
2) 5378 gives 28.96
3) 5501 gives 30.76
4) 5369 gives 30.26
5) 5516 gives 27.27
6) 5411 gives 26.64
